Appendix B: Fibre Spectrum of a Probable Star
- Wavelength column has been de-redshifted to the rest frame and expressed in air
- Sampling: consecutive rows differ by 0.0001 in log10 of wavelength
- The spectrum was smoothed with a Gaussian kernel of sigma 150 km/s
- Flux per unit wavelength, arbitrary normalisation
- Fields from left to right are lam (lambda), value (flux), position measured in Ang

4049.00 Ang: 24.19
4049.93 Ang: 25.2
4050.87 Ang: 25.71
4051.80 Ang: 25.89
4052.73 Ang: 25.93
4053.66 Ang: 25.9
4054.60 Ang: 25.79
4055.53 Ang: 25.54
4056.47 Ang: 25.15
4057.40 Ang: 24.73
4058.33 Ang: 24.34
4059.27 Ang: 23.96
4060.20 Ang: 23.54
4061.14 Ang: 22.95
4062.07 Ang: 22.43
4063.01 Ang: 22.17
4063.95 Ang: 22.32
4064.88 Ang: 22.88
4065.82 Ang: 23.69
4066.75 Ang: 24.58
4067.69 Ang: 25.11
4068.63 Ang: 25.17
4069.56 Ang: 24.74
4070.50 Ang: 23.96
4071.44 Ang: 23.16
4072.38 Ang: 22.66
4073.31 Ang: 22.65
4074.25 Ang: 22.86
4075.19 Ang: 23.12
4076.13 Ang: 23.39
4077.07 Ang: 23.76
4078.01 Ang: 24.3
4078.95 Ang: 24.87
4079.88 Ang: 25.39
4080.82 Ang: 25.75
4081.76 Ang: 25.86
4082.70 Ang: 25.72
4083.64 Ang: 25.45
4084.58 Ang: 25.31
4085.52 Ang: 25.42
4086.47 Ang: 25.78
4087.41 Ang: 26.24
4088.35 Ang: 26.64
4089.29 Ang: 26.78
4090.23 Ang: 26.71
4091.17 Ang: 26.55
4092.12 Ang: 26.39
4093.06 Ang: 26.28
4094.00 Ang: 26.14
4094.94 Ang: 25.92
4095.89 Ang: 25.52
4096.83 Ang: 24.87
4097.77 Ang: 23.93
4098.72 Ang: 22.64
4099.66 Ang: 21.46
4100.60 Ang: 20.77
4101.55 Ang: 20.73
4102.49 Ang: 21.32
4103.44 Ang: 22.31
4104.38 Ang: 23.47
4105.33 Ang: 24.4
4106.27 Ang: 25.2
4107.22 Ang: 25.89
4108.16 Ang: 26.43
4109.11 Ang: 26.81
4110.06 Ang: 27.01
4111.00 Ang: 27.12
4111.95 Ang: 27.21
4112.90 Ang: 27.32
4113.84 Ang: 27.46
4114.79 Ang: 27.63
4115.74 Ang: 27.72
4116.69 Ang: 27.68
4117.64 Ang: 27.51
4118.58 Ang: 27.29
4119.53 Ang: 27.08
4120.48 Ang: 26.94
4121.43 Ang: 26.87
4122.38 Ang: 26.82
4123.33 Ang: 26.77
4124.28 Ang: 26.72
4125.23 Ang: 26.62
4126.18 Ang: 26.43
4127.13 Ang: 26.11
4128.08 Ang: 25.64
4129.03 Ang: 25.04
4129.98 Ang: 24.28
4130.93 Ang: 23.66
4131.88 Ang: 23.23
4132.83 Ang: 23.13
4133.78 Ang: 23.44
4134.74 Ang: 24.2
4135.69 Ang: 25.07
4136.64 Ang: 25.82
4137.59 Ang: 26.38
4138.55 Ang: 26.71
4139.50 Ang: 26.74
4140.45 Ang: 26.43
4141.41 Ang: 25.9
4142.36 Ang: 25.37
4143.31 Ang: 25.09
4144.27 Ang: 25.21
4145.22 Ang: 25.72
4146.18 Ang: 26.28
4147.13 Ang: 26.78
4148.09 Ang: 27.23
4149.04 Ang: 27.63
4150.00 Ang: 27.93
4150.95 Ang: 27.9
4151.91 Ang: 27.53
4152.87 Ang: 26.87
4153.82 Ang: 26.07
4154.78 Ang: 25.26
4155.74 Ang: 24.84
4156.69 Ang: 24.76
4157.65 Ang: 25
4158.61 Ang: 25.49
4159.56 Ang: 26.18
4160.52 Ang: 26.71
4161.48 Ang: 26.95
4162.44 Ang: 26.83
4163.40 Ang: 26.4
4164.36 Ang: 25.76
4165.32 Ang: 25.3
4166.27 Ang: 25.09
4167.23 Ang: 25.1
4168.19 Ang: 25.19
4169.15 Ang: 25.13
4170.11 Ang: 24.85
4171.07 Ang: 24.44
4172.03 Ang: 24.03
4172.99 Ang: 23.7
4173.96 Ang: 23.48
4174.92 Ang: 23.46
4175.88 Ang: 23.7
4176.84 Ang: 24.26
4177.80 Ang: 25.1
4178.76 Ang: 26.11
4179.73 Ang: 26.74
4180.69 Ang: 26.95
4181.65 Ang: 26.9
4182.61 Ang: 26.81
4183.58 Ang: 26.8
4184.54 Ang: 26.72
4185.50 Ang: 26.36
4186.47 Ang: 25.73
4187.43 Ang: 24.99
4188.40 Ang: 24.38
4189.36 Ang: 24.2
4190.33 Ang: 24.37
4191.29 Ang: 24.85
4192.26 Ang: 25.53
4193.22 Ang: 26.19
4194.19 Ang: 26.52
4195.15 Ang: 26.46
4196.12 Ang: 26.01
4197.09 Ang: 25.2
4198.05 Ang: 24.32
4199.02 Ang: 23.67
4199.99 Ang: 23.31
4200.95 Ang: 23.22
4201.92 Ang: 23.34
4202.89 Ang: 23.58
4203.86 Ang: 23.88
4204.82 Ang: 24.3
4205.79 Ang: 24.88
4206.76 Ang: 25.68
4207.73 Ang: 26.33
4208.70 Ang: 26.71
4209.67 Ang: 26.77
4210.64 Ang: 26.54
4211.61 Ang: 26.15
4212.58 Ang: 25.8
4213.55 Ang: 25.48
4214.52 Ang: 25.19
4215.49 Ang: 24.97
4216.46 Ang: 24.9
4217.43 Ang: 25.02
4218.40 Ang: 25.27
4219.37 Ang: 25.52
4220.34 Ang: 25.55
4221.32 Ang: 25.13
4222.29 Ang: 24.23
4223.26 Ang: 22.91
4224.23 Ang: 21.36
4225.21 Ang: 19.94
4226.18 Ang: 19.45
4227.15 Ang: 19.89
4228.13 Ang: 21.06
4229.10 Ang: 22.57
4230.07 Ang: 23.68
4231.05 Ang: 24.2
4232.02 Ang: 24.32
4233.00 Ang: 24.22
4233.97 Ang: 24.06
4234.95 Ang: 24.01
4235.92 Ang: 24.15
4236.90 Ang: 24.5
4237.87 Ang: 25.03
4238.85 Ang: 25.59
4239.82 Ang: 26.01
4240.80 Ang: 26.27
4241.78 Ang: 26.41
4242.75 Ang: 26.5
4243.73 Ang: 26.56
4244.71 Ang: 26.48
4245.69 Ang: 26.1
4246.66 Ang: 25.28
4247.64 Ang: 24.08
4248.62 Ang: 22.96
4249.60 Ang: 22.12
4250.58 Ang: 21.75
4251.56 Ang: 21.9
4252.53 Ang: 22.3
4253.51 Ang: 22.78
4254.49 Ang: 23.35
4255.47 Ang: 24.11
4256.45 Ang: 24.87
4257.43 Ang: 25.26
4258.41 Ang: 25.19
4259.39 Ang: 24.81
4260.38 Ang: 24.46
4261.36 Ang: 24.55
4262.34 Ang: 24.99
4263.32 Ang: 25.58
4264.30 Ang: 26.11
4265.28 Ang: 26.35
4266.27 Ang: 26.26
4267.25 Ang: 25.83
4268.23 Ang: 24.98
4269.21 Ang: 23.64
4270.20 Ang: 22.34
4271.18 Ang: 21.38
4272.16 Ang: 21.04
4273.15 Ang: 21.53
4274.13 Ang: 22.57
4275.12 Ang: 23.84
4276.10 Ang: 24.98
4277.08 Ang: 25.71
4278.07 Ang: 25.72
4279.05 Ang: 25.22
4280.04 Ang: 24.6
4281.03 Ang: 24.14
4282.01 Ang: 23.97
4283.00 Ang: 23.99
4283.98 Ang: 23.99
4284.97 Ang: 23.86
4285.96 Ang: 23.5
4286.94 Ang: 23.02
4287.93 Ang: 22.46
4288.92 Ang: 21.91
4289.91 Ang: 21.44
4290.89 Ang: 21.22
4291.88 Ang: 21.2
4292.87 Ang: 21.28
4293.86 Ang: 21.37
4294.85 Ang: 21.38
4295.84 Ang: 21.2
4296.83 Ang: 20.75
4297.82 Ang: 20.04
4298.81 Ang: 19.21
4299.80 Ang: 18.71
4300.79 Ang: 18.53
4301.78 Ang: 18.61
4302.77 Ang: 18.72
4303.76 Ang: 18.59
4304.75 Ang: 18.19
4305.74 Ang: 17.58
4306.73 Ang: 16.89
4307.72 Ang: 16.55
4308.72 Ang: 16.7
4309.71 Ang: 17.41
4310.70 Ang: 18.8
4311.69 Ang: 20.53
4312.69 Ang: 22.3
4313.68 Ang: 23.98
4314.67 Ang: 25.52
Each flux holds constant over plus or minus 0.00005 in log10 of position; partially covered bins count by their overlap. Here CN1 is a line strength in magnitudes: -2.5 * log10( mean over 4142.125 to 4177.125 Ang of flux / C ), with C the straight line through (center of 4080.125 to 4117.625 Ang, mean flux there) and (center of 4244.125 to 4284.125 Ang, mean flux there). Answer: -0.03 mag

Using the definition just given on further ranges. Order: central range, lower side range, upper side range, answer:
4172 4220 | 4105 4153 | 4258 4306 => -0.02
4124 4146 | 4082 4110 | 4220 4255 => -0.03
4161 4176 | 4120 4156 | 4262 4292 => 0.02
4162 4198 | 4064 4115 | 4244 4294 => -0.05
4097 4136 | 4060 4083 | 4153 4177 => -0.04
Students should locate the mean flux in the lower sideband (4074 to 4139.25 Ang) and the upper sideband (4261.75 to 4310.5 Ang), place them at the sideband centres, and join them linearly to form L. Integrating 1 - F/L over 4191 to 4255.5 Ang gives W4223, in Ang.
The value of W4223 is -3.4 Ang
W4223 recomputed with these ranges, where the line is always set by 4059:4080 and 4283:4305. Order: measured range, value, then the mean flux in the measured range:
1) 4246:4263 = -1.92 Ang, 23.9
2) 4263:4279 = -2.27 Ang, 24.3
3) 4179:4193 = -2.25 Ang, 25.8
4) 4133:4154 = -3.15 Ang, 26.2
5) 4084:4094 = -1.20 Ang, 26.2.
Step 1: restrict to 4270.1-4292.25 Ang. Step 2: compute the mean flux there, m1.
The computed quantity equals 23.2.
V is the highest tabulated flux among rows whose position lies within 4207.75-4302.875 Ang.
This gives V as 26.77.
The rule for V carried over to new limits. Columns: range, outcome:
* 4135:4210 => 27.93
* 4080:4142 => 27.72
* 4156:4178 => 26.95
